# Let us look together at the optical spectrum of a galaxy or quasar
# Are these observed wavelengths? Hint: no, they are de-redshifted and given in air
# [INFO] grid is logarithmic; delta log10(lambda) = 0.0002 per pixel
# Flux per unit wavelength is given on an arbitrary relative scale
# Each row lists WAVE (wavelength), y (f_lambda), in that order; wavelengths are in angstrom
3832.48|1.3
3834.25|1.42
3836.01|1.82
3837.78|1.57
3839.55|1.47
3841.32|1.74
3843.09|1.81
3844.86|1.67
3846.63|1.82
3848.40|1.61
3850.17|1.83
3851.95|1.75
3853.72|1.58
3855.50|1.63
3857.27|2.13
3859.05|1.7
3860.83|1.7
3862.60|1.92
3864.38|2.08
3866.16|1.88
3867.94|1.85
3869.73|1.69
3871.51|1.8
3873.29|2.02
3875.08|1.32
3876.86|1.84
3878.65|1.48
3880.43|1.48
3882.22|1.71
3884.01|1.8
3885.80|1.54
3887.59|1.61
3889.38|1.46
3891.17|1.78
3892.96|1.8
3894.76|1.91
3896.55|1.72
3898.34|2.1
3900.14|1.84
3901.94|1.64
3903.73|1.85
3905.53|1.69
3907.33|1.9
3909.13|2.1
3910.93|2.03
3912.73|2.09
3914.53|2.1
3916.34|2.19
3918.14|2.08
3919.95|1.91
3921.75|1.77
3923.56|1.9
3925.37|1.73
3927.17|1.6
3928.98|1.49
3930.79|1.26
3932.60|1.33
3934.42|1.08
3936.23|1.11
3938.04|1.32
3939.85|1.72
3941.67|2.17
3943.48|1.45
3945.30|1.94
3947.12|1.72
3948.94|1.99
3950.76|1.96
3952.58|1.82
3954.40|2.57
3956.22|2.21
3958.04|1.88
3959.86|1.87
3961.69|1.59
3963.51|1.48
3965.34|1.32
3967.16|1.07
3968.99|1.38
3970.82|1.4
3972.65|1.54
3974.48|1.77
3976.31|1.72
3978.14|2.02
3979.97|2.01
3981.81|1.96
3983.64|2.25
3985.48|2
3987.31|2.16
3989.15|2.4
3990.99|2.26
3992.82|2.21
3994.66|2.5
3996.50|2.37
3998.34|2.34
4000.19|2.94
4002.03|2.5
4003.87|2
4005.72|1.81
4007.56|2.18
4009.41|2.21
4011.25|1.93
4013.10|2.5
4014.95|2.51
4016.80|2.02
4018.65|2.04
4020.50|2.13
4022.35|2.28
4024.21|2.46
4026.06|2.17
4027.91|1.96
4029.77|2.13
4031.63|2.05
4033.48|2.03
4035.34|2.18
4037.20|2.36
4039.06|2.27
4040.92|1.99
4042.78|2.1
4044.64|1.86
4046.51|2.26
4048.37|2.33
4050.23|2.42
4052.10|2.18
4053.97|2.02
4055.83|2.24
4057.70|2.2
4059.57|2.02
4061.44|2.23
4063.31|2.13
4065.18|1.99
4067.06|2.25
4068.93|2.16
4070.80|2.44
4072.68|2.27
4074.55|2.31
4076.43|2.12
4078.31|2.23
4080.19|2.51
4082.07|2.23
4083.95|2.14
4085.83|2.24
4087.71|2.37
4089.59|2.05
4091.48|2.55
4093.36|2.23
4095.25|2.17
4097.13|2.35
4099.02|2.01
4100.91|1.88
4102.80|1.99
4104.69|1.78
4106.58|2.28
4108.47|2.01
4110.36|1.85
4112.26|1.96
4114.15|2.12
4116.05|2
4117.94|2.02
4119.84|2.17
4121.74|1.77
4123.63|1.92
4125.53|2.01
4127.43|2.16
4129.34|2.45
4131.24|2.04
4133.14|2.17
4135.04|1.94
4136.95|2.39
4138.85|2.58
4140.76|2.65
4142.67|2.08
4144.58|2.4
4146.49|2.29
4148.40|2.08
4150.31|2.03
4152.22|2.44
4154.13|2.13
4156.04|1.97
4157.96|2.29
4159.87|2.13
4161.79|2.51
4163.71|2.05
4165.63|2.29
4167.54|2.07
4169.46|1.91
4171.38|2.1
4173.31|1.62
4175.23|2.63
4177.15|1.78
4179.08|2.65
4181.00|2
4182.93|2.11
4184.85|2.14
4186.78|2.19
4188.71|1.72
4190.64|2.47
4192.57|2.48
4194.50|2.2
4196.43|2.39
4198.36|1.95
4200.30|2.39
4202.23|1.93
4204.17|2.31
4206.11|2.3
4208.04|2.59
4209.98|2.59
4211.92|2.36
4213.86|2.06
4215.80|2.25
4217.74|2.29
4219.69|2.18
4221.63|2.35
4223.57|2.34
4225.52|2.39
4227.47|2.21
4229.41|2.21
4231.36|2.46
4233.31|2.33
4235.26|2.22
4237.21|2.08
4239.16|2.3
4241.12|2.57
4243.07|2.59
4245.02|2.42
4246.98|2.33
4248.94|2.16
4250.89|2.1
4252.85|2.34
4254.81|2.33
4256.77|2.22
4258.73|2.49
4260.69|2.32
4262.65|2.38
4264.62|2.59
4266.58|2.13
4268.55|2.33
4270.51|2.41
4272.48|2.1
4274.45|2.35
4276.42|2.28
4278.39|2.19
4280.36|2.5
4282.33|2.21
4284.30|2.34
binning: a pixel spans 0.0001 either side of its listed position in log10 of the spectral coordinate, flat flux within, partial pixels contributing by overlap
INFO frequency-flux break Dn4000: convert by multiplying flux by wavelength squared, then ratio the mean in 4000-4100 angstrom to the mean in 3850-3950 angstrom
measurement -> 1.4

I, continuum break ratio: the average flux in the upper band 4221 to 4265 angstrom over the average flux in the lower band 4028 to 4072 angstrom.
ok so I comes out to 1.08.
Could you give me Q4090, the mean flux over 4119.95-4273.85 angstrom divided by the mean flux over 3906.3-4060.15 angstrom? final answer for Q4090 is 1.13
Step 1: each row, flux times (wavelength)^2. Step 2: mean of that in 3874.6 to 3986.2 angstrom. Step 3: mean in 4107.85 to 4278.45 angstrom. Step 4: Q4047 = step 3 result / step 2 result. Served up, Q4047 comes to 1.5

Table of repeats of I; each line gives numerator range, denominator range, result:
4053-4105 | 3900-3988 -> 1.23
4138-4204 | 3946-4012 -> 1.11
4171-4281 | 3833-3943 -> 1.31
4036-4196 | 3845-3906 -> 1.24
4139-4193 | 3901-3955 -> 1.23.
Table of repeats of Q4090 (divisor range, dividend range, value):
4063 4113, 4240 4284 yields 1.08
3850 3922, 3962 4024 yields 1.12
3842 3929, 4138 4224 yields 1.24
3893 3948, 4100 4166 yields 1.22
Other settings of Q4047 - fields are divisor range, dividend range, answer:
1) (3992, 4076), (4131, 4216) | 1.07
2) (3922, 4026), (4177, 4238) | 1.31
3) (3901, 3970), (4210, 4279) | 1.54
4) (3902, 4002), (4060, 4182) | 1.26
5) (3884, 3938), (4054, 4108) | 1.37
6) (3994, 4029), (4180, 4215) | 1.09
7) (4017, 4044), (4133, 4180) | 1.09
